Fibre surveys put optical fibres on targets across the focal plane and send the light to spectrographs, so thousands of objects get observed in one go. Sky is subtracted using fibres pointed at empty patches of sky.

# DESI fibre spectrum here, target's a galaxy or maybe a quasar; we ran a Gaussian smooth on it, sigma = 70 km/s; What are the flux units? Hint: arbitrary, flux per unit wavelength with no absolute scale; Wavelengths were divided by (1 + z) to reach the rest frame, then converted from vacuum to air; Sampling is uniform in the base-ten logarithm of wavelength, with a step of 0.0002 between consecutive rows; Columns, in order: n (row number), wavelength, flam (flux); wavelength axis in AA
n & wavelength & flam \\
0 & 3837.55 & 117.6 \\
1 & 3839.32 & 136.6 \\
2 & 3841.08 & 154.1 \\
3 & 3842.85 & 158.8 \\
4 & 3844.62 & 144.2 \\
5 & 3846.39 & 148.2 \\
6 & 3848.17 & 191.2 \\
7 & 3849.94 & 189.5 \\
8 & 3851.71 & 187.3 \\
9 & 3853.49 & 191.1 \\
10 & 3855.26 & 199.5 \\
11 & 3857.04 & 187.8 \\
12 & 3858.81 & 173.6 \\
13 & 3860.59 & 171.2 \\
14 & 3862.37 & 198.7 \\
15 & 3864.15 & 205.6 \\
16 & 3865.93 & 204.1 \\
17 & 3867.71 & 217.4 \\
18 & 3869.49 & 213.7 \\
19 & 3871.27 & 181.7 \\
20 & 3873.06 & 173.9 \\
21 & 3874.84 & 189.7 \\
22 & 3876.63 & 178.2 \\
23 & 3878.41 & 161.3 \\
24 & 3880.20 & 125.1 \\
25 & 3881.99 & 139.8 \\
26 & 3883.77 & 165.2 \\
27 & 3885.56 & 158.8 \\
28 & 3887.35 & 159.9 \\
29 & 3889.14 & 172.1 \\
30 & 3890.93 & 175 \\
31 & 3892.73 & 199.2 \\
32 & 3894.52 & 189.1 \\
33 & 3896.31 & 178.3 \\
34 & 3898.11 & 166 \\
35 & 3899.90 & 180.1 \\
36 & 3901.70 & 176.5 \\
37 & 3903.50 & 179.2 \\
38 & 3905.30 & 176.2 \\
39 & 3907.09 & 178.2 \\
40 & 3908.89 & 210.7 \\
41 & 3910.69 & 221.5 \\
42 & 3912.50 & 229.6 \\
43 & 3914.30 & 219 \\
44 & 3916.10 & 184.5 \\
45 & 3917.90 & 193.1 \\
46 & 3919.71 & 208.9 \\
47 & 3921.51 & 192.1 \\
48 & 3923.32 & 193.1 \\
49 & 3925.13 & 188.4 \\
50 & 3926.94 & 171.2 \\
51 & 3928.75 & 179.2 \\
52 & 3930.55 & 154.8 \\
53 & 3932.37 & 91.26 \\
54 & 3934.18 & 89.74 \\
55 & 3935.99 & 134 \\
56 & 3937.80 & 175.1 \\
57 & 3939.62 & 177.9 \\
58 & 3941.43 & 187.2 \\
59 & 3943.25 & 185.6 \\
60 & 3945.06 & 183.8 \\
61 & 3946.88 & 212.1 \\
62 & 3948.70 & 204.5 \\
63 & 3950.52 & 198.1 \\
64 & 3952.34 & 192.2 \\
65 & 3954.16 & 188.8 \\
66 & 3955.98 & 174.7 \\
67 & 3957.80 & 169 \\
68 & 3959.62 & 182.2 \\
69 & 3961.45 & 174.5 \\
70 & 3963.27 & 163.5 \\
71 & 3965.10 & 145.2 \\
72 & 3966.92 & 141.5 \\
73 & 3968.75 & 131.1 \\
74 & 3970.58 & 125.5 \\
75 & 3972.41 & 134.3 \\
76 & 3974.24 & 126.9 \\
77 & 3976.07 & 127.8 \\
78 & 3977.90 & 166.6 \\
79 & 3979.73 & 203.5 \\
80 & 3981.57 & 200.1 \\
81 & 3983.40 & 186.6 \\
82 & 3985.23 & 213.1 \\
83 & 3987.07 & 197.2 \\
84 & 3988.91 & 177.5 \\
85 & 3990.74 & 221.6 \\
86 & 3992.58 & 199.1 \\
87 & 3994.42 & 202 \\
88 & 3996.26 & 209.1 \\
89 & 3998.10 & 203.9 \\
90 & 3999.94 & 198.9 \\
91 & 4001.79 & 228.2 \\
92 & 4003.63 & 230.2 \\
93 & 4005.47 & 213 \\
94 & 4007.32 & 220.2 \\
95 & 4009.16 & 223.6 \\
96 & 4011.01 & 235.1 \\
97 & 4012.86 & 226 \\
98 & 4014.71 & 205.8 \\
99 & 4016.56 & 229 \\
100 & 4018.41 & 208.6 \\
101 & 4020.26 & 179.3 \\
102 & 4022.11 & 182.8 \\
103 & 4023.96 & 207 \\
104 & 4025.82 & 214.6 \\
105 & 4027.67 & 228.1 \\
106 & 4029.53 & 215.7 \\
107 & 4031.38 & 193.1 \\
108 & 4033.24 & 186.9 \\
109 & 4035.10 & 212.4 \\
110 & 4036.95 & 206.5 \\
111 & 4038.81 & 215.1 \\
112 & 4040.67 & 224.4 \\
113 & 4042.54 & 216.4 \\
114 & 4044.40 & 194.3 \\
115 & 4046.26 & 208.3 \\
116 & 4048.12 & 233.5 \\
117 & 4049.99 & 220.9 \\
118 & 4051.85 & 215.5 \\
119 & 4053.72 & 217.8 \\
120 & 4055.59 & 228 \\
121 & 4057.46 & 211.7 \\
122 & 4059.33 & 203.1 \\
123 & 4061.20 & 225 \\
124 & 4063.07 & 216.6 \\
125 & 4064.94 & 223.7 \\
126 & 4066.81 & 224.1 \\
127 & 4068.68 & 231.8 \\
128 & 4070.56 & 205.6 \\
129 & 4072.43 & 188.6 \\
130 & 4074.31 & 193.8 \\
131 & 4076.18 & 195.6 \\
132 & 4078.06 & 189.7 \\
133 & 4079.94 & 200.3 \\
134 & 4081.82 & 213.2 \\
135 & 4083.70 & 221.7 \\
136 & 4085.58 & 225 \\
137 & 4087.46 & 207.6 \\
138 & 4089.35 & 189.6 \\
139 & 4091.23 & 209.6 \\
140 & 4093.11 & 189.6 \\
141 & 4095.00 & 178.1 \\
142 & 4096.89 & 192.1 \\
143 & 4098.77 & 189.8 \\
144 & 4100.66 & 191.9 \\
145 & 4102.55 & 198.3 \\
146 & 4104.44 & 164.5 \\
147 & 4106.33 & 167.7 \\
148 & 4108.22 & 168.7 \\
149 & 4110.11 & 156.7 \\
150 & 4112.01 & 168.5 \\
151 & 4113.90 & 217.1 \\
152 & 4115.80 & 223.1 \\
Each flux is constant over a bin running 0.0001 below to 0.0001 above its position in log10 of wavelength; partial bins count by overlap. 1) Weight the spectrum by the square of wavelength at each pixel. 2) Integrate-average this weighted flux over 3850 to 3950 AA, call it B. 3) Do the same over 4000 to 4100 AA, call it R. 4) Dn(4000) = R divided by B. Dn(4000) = 1.25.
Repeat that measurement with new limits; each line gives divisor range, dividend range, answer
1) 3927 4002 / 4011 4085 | 1.26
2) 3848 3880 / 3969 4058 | 1.16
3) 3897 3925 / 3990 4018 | 1.17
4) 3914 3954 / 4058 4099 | 1.24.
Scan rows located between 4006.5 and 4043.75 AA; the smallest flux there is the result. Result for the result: 179.3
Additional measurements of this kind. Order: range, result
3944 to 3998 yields 125.5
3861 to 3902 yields 125.1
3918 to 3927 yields 171.2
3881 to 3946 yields 89.74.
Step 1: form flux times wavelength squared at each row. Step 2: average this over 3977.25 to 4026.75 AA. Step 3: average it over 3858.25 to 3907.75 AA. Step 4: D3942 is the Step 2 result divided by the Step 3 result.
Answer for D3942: 1.2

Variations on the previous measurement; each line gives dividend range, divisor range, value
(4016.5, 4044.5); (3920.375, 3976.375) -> 1.31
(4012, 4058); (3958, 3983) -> 1.39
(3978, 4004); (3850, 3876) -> 1.13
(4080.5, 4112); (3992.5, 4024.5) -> 0.94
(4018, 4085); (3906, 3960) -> 1.22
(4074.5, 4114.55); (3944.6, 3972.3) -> 1.20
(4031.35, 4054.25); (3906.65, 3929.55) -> 1.14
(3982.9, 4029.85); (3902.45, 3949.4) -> 1.21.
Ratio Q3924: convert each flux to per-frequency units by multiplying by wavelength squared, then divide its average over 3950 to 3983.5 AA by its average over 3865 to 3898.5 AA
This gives 0.97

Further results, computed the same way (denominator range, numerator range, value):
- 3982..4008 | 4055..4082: 1.05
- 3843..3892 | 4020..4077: 1.30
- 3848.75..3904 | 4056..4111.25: 1.23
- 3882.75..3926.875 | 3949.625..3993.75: 0.96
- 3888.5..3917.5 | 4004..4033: 1.18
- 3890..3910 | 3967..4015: 1.10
